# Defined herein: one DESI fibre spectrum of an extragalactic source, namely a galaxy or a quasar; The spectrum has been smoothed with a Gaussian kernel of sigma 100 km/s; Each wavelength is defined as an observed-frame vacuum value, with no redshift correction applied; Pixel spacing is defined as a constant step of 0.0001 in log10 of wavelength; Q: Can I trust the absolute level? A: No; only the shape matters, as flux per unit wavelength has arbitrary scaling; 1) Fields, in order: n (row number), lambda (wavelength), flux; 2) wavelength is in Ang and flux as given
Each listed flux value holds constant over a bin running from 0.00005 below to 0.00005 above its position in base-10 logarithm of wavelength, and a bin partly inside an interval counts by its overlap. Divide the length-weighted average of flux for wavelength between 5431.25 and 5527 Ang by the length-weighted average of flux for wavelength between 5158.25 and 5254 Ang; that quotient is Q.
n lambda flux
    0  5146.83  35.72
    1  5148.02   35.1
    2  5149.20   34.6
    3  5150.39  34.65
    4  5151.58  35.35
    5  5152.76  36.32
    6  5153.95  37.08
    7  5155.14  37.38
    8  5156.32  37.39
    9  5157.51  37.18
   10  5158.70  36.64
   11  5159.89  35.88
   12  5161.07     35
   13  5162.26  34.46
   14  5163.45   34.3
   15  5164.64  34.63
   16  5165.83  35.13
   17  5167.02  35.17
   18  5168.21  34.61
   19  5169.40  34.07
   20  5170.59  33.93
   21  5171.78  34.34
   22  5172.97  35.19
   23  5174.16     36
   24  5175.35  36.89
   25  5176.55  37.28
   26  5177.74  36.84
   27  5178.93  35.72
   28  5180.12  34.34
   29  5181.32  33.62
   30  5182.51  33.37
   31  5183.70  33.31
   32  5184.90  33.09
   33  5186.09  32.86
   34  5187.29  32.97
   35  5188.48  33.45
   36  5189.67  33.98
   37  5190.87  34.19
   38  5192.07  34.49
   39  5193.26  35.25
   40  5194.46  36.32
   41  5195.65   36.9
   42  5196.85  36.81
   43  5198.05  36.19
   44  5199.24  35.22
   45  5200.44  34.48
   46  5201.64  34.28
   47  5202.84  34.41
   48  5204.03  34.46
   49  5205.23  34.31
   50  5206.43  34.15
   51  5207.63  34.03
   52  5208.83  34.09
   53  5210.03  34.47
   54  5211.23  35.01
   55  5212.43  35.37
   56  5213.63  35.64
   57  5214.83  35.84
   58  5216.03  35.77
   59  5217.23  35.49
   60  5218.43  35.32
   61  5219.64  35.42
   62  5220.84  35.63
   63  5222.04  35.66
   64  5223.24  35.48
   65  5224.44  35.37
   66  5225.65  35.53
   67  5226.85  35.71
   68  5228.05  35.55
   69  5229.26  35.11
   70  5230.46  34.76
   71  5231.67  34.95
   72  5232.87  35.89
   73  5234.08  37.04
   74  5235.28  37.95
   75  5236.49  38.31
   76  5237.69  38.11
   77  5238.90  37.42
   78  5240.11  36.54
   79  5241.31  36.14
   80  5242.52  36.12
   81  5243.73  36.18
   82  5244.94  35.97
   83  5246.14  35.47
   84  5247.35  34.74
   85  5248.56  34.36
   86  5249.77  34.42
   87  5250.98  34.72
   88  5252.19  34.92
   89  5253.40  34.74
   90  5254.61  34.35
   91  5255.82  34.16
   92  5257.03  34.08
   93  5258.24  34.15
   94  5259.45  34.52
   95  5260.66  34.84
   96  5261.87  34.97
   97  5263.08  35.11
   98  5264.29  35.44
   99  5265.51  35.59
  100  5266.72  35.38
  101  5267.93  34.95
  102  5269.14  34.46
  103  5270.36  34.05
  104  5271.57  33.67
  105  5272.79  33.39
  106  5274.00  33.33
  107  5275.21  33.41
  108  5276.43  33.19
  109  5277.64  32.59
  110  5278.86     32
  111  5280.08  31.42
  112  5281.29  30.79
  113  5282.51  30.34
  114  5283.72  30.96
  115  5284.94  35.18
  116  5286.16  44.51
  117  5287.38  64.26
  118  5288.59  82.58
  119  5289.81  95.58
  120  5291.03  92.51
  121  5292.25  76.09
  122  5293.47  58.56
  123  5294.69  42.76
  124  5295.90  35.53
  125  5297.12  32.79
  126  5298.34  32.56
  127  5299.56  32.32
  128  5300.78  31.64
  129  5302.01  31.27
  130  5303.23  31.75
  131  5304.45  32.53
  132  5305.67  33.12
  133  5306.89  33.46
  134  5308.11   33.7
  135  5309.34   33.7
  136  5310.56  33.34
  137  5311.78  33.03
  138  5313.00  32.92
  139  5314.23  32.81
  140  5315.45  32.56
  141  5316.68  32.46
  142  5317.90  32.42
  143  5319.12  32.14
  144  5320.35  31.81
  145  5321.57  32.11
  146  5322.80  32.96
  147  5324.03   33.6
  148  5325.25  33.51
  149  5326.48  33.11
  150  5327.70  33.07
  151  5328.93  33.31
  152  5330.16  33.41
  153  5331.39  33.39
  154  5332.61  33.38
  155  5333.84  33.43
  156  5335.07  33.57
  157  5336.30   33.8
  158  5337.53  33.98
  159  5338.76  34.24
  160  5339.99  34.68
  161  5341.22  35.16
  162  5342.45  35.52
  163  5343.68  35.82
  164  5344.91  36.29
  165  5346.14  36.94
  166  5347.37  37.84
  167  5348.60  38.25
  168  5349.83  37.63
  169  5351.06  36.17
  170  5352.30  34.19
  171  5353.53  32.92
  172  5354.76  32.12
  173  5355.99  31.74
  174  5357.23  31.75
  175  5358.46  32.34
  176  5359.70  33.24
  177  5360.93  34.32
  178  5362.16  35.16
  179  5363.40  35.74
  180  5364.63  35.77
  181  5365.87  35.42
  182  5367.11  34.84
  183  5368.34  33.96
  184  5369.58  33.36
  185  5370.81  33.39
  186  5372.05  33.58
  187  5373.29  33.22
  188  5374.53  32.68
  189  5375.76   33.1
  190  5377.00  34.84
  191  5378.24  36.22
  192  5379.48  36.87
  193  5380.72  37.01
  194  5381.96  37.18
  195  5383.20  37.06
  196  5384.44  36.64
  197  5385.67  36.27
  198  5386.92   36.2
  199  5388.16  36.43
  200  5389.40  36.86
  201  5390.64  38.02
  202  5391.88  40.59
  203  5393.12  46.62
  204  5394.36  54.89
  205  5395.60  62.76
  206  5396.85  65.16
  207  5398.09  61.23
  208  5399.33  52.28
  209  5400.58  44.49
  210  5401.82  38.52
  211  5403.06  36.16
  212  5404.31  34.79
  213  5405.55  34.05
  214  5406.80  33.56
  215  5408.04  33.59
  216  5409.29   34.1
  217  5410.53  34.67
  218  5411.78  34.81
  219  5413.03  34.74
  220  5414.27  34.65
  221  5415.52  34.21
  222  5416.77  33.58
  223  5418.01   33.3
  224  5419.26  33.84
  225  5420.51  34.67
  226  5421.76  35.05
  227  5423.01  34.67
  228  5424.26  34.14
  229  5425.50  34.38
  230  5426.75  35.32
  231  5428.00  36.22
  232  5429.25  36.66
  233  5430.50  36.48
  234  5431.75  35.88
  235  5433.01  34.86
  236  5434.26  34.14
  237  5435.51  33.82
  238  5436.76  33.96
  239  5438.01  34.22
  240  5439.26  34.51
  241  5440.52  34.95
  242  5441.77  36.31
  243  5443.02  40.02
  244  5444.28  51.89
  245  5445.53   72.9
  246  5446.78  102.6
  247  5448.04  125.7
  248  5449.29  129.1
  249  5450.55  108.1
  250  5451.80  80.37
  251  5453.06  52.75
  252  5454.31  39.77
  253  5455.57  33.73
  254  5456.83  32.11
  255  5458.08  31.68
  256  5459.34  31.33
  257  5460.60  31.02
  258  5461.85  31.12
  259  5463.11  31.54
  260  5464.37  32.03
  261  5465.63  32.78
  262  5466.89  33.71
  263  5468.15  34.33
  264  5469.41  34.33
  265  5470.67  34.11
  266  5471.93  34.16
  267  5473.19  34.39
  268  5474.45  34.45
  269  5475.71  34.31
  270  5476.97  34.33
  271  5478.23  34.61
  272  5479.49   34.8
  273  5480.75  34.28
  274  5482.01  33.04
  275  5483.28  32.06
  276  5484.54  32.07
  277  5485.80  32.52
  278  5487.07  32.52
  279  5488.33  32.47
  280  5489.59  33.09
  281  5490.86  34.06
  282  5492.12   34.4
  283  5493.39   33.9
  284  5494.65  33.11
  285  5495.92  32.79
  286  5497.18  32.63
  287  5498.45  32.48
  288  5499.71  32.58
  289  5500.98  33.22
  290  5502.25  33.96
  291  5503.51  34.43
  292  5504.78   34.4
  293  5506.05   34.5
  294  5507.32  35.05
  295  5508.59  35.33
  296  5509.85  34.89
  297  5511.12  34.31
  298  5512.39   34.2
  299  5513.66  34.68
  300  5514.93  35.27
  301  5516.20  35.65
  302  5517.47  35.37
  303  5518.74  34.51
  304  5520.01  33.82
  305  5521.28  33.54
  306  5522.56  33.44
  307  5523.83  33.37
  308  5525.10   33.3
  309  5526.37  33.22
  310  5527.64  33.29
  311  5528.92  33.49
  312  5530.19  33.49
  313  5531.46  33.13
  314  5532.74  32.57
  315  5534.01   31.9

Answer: 1.13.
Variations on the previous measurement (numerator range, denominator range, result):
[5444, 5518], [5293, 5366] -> 1.21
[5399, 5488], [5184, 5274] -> 1.17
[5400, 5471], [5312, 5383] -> 1.24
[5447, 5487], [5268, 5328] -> 1.14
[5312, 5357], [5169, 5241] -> 0.96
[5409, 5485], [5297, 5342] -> 1.26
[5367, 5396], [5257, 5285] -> 1.13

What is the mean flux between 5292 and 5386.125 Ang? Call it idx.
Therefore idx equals 34.8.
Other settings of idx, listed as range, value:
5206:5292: 37.9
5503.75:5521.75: 34.7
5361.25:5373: 34.5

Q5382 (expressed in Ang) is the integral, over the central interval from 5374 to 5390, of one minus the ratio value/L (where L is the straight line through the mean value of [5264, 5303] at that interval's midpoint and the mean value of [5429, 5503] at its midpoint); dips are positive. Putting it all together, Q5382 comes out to 2.2 Ang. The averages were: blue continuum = 42.2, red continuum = 41.5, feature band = 36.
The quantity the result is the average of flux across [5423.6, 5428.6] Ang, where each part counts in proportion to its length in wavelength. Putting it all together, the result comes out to 35.1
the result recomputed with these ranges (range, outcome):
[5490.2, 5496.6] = 33.6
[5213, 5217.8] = 35.7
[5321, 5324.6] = 32.8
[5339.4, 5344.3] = 35.3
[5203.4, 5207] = 34.4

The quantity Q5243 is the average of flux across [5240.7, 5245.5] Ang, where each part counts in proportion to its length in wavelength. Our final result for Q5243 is 36.1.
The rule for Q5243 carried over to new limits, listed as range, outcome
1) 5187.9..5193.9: 34.3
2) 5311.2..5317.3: 32.7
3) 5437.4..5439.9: 34.3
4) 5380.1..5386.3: 36.8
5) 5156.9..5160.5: 36.6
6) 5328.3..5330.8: 33.2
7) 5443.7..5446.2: 63.5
